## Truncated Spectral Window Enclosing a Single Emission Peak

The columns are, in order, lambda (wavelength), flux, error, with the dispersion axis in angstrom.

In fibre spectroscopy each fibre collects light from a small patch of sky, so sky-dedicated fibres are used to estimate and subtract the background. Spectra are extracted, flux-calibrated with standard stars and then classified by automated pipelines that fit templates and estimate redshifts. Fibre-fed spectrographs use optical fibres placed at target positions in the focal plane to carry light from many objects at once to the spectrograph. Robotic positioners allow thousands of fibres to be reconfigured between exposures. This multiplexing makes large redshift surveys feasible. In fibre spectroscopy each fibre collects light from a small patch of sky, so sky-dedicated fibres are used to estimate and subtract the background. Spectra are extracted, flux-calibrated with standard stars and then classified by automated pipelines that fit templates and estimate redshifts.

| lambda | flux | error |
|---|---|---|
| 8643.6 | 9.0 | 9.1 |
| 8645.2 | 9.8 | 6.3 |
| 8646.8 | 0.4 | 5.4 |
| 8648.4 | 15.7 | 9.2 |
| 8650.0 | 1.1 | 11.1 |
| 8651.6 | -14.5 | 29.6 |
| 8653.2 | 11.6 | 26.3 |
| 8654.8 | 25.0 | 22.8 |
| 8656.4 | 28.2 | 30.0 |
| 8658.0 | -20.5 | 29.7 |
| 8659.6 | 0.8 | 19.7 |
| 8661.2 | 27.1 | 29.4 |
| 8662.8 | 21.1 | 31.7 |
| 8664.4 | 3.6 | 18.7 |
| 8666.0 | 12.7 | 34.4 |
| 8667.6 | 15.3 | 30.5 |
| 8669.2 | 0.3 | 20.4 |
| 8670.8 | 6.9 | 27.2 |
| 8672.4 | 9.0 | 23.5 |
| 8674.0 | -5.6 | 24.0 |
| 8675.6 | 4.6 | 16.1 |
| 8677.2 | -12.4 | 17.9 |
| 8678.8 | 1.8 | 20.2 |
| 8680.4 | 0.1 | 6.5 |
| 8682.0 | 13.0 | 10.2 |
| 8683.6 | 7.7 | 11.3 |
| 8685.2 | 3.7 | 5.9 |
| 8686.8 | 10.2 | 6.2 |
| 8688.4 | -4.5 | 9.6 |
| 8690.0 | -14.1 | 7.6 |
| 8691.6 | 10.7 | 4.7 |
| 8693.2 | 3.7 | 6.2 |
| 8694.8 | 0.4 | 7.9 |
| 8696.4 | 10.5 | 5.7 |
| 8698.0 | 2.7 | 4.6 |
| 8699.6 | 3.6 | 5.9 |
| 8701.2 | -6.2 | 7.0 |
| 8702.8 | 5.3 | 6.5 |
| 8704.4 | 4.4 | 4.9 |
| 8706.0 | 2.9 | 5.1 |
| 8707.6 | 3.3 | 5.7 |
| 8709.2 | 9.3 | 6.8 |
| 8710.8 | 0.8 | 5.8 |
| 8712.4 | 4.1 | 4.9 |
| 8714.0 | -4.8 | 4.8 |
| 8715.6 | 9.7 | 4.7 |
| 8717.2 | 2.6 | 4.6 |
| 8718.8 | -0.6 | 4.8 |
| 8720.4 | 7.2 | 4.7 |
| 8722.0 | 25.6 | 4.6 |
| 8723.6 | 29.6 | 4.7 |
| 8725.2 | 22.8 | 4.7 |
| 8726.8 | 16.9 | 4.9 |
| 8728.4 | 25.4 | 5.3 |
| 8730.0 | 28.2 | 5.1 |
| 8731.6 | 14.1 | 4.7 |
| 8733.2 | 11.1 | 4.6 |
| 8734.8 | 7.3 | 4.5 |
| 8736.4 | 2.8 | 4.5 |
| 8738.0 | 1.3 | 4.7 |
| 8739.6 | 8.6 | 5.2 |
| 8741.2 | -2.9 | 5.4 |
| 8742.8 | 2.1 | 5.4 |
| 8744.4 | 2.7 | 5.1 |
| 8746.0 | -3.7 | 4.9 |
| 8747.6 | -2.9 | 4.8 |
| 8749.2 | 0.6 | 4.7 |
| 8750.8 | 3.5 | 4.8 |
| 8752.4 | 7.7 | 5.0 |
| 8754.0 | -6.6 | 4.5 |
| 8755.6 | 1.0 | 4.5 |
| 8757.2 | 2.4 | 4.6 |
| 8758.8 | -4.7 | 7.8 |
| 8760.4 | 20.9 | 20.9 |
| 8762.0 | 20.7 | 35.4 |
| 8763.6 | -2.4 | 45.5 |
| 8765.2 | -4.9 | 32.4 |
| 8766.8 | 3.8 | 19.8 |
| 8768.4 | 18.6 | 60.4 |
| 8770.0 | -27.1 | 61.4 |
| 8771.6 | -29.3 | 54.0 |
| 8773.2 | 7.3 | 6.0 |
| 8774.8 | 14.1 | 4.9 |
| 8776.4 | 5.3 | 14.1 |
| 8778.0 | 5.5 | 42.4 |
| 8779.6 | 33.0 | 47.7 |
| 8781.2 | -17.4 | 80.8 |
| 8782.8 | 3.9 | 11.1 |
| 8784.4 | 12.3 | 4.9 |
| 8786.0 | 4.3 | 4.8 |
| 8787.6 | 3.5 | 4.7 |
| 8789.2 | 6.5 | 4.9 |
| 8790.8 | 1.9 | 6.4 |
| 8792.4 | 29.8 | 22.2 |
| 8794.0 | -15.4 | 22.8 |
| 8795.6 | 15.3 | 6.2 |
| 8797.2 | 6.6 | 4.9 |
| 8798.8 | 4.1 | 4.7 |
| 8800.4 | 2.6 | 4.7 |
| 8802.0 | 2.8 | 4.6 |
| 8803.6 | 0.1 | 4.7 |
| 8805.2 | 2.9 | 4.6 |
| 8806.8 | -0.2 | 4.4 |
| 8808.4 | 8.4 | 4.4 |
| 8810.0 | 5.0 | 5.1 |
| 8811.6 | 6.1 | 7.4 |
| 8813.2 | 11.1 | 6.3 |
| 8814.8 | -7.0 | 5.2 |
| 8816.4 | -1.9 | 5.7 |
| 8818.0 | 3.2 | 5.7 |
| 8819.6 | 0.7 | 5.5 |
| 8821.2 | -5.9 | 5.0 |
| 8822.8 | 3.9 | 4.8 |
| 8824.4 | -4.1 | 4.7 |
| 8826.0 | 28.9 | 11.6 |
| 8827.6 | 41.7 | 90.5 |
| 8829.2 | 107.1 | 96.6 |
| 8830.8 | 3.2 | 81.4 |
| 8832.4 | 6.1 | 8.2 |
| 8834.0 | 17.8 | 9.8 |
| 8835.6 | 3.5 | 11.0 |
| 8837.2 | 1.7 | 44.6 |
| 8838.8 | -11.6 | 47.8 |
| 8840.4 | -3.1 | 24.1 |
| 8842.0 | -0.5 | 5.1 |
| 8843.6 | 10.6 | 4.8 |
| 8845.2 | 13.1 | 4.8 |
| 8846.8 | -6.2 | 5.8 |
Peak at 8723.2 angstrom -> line [O II]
